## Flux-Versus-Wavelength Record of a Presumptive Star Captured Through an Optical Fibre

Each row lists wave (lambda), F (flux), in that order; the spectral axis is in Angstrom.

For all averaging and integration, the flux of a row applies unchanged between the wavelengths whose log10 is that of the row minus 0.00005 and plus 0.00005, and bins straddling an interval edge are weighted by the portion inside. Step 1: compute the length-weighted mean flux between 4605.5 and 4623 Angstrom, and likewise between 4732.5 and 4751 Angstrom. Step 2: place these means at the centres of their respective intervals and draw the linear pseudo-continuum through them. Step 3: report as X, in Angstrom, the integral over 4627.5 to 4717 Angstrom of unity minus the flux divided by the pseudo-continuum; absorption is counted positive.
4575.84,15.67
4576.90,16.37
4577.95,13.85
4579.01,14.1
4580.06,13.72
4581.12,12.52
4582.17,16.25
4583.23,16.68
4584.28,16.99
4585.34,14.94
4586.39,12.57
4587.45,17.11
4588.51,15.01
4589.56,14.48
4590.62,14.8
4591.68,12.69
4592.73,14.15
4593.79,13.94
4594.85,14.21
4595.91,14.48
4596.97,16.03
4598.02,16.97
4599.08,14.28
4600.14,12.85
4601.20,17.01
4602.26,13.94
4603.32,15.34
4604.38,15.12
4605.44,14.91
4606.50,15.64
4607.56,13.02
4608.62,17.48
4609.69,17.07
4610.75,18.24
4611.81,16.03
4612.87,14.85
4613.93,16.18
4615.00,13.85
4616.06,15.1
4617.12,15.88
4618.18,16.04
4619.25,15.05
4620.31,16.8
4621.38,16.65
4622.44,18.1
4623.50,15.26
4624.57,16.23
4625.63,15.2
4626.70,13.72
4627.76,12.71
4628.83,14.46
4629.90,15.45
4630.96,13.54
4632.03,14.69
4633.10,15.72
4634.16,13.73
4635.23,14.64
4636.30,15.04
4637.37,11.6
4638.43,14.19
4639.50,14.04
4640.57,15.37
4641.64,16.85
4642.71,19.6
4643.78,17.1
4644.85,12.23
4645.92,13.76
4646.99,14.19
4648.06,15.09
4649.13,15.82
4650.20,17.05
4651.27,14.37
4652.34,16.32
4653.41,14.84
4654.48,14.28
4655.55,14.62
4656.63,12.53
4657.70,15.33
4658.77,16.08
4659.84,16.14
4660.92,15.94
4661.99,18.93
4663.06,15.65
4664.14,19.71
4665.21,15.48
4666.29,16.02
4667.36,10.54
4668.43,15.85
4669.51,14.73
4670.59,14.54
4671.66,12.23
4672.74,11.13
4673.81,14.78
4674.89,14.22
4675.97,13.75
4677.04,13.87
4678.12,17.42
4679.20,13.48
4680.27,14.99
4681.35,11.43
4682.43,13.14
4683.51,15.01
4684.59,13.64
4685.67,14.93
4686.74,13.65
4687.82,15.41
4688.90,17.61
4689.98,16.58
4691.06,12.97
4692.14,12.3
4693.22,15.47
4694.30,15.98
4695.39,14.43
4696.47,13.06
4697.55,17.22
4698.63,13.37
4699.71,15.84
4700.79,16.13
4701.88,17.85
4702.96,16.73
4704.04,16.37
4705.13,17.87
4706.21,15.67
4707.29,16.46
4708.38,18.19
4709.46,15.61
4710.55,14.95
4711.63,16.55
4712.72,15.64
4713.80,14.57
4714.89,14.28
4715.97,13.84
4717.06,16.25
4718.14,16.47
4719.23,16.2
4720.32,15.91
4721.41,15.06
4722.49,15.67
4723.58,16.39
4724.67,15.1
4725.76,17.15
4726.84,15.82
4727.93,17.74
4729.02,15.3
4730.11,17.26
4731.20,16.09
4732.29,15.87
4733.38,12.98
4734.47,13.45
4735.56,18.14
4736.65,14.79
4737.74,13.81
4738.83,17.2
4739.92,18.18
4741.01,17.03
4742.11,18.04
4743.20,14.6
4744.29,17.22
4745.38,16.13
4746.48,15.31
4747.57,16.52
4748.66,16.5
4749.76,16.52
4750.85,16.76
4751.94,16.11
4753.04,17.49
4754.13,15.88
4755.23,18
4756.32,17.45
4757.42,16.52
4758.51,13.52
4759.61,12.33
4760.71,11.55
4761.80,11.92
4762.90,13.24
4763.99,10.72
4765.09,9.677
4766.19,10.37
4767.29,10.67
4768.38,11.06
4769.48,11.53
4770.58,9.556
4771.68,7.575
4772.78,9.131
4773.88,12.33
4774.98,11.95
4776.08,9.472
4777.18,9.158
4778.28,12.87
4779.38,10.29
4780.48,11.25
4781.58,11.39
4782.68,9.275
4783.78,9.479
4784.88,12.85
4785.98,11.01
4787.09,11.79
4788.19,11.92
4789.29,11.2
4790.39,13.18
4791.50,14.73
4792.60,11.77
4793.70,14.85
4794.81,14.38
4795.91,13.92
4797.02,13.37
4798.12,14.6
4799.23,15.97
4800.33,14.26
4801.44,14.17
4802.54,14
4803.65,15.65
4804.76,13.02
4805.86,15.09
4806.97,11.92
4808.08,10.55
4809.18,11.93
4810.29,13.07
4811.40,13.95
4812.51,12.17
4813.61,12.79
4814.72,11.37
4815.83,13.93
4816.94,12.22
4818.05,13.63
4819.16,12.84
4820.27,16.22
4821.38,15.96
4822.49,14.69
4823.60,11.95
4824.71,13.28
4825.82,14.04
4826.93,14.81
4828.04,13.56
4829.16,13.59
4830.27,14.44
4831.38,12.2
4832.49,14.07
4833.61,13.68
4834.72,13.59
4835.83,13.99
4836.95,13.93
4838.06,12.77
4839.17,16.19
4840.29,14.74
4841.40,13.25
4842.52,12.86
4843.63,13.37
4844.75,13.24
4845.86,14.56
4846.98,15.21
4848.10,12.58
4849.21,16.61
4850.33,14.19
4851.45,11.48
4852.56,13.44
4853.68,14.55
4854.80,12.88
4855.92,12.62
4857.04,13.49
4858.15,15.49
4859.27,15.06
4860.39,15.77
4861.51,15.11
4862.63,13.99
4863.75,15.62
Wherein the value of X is 5.4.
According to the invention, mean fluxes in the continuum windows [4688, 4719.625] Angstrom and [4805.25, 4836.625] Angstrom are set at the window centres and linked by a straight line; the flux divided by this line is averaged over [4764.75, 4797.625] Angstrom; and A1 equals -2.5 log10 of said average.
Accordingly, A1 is 0.23 mag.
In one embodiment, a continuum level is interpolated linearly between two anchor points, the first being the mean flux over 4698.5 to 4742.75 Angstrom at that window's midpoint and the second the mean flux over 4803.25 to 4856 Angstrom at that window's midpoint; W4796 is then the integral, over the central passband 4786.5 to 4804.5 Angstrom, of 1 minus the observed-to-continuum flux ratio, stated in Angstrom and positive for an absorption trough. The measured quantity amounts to 0.79 Angstrom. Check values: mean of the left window 16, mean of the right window 13.6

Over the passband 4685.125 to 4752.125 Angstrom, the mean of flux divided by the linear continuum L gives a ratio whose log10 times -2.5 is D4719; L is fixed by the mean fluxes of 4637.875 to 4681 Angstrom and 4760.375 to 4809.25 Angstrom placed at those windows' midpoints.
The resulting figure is -0.16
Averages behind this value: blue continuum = 15.1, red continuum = 12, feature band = 15.8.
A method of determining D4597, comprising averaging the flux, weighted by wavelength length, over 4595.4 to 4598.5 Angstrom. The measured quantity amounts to 15.9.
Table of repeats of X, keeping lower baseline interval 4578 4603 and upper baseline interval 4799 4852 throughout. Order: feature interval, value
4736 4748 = -1.88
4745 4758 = -2.39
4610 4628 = -1.33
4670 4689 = 0.33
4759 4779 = 4.45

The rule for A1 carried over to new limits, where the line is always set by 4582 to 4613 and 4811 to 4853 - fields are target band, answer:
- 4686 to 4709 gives -0.08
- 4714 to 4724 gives -0.08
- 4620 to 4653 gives -0.01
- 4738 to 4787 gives 0.07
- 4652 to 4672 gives -0.03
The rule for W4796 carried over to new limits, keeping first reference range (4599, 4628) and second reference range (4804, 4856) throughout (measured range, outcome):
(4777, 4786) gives 2.0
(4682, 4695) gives 0.1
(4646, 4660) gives 0.1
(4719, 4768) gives -3.1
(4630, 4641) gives 0.7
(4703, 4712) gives -1.1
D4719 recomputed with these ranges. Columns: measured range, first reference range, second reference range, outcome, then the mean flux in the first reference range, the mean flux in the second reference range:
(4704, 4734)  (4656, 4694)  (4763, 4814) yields -0.16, 14.7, 12.1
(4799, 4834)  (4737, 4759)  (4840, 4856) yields 0.08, 16.4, 13.7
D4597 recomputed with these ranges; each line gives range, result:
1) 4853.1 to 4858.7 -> 13.8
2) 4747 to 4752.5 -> 16.5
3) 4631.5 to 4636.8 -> 14.8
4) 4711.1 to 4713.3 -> 16.1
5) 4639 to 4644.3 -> 16.6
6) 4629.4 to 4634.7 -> 14.6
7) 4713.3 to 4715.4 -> 14.4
